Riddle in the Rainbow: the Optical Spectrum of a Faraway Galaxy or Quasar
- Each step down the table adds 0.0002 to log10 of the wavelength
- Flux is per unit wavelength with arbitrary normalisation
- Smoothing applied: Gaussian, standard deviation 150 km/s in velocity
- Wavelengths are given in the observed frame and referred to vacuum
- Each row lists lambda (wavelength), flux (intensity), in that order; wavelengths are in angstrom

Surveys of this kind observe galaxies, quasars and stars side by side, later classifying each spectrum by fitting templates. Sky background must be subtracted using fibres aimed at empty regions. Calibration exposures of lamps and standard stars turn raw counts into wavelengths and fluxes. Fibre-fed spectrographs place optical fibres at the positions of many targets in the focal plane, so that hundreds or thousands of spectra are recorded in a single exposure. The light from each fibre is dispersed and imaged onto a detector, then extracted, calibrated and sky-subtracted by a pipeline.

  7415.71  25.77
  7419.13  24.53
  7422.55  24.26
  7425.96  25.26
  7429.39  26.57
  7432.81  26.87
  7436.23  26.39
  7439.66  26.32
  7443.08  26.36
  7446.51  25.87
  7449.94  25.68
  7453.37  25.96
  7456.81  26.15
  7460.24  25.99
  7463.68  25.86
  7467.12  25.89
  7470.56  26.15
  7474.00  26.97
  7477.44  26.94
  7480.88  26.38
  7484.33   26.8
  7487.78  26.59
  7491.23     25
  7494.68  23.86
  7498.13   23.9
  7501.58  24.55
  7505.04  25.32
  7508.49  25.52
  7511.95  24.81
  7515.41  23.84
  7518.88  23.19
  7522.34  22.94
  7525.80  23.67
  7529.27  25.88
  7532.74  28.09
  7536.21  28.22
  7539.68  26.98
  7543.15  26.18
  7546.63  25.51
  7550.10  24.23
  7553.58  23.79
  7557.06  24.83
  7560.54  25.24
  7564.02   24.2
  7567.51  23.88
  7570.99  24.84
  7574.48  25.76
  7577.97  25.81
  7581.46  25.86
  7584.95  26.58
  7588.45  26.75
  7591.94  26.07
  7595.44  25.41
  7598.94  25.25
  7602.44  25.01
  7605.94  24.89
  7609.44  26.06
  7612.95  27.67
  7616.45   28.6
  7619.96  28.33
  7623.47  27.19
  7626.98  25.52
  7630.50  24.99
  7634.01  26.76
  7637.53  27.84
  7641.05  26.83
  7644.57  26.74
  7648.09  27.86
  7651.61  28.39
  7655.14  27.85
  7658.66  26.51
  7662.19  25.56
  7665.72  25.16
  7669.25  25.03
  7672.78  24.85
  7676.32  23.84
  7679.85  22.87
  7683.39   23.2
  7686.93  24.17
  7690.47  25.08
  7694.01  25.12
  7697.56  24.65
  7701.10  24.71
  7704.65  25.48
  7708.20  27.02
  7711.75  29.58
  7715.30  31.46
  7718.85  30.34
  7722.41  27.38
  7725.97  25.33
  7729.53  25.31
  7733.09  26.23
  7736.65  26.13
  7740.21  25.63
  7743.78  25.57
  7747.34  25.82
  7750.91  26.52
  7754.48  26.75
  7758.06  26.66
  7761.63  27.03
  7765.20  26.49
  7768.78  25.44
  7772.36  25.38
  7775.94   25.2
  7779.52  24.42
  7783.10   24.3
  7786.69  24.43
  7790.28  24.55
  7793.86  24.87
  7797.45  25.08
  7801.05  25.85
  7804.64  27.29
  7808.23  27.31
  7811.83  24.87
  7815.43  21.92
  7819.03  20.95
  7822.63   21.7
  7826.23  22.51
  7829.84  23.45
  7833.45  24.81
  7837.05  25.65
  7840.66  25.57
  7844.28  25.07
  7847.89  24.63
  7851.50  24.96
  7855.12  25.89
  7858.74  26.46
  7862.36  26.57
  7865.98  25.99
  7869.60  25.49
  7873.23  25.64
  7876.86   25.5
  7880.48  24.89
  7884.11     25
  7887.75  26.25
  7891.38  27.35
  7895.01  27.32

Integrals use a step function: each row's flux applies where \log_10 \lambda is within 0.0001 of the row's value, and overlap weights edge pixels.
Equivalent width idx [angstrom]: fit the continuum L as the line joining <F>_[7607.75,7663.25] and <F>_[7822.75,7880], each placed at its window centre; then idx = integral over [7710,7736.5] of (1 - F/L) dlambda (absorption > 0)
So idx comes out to -1.6 angstrom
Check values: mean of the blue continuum 27.1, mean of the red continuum 25.1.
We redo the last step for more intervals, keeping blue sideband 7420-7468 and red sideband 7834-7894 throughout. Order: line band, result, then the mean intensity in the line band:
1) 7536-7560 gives 0.4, 25.5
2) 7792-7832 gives 2.4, 24.2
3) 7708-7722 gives -2.1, 29.7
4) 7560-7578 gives 0.7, 24.9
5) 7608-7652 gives -2.2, 27.1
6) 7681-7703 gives 1.1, 24.4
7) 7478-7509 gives 0.6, 25.4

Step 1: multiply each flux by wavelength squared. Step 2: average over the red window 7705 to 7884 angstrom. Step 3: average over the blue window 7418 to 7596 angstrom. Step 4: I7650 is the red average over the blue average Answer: 1.1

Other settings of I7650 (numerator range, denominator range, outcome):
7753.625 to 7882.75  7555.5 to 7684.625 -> 1.02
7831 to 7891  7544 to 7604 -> 1.09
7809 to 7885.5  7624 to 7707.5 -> 1.01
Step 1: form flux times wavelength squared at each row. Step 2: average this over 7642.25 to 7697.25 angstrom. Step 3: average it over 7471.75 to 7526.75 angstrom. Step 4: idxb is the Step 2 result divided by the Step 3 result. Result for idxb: 1.1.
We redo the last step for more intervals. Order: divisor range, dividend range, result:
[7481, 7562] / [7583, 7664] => 1.09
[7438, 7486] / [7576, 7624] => 1.04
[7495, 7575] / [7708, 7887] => 1.10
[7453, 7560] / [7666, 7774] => 1.08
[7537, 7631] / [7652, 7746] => 1.04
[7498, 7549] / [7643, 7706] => 1.04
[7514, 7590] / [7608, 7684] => 1.07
